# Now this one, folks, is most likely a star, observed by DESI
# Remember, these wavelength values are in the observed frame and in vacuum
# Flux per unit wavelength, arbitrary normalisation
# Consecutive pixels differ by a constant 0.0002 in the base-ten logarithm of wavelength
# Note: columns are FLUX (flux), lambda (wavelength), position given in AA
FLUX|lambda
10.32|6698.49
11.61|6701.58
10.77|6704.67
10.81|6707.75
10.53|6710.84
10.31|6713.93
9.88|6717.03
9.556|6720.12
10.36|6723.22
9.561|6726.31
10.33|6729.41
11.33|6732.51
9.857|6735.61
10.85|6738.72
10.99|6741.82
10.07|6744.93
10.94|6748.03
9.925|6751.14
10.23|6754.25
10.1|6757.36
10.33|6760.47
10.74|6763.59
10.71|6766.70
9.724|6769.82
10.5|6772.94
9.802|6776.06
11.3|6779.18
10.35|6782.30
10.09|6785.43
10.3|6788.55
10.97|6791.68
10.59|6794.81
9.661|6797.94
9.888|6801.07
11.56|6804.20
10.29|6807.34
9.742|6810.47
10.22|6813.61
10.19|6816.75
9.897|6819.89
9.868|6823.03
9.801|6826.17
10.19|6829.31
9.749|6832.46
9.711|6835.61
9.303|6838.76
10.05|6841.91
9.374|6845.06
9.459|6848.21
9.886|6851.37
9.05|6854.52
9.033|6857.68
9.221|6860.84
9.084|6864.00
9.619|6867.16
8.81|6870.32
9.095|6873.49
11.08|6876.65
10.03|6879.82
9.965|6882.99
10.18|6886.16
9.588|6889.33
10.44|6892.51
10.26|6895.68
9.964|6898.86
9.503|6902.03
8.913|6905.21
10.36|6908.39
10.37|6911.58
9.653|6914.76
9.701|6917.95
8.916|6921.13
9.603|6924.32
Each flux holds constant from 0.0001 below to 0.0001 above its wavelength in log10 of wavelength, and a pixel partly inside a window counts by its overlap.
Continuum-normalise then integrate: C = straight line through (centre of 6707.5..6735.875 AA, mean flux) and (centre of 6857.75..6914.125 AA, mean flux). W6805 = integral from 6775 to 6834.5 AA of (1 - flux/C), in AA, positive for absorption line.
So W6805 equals -1.4 AA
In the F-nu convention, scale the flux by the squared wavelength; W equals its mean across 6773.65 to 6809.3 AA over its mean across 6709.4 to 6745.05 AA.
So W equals 1.03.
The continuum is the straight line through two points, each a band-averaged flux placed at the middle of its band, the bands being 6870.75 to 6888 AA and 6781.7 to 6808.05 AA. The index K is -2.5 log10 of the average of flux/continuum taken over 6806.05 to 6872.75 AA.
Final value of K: 0.06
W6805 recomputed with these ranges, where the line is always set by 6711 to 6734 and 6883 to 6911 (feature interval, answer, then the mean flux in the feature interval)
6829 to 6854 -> 0.9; 9.66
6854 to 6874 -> 1.7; 9.13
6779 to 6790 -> -0.3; 10.4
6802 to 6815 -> -0.5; 10.4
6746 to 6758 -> -0.2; 10.3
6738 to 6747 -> -0.4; 10.6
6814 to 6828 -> 0.1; 9.97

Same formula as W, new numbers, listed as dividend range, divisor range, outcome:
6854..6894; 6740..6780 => 0.96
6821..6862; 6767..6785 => 0.95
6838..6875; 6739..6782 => 0.92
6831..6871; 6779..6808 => 0.92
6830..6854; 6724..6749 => 0.95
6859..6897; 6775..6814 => 0.97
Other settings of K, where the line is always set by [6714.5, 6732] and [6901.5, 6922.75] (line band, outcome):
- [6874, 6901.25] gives -0.05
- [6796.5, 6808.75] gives -0.05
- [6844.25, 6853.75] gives 0.02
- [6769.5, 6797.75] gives -0.05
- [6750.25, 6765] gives -0.03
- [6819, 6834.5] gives -0.01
